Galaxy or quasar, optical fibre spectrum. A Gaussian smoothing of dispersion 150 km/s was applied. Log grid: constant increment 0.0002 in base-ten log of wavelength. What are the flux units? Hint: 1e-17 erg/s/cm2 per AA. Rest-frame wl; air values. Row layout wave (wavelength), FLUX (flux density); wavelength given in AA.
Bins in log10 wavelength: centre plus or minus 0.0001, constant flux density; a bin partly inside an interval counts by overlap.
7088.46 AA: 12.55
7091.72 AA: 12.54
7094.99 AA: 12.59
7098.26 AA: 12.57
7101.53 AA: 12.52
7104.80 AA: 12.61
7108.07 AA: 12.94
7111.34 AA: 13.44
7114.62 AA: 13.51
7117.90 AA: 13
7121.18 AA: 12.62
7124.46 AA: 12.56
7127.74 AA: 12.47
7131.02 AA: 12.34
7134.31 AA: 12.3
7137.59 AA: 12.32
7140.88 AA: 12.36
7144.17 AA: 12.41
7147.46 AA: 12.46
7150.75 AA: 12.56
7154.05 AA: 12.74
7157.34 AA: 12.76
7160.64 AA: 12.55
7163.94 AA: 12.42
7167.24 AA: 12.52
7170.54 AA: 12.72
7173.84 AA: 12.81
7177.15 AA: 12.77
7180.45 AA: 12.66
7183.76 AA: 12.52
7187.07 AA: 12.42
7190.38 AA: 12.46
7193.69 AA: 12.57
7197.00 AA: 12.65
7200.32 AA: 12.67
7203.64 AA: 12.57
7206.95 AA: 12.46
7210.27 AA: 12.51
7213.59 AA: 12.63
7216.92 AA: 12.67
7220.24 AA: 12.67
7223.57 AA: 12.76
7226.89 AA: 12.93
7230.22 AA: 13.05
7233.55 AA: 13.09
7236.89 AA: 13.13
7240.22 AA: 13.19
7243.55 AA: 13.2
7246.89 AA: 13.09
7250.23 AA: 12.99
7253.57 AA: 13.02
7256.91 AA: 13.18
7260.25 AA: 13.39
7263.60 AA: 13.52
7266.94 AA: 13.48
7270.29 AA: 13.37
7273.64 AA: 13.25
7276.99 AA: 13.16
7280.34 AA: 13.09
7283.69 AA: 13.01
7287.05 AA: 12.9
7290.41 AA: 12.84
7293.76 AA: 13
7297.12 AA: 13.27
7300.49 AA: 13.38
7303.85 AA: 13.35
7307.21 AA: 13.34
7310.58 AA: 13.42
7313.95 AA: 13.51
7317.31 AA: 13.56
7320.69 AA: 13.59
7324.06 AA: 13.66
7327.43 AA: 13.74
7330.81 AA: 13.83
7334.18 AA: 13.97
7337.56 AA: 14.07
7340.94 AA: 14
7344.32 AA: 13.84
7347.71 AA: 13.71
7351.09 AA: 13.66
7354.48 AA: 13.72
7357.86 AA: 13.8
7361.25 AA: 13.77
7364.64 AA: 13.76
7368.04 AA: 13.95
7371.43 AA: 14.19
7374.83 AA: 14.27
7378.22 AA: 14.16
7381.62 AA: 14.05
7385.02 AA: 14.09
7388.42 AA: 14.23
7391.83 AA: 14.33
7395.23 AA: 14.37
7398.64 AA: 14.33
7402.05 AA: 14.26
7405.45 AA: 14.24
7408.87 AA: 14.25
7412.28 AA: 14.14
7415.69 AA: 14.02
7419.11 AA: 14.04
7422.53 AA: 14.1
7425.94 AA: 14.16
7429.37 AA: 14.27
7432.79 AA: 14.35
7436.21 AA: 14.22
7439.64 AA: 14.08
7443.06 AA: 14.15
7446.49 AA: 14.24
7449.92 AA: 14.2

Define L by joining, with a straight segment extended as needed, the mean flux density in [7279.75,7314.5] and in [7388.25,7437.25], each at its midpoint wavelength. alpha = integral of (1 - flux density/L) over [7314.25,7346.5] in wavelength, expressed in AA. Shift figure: -0.7 AA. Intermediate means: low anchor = 13.2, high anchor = 14.2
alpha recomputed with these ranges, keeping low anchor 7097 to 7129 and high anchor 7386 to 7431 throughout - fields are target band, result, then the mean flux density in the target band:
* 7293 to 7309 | 0.5 AA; 13.3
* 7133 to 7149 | 0.7 AA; 12.4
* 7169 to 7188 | 0.7 AA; 12.7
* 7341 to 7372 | 0.3 AA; 13.8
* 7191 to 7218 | 1.4 AA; 12.6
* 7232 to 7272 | 0.8 AA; 13.2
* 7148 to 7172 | 0.8 AA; 12.6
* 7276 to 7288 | 0.5 AA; 13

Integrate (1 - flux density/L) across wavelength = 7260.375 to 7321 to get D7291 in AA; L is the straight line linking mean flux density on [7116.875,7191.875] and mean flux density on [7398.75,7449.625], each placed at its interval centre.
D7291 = 0.5 AA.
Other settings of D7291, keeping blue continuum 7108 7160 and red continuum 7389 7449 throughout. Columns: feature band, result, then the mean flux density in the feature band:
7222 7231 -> 0.18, 12.9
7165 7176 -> 0.16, 12.7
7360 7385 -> -0.13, 14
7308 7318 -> 0.12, 13.5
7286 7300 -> 0.50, 13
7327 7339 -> -0.15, 13.9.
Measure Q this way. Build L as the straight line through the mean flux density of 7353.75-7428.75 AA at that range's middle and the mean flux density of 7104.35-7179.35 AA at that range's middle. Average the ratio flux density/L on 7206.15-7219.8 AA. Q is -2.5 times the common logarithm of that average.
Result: 0.04 mag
